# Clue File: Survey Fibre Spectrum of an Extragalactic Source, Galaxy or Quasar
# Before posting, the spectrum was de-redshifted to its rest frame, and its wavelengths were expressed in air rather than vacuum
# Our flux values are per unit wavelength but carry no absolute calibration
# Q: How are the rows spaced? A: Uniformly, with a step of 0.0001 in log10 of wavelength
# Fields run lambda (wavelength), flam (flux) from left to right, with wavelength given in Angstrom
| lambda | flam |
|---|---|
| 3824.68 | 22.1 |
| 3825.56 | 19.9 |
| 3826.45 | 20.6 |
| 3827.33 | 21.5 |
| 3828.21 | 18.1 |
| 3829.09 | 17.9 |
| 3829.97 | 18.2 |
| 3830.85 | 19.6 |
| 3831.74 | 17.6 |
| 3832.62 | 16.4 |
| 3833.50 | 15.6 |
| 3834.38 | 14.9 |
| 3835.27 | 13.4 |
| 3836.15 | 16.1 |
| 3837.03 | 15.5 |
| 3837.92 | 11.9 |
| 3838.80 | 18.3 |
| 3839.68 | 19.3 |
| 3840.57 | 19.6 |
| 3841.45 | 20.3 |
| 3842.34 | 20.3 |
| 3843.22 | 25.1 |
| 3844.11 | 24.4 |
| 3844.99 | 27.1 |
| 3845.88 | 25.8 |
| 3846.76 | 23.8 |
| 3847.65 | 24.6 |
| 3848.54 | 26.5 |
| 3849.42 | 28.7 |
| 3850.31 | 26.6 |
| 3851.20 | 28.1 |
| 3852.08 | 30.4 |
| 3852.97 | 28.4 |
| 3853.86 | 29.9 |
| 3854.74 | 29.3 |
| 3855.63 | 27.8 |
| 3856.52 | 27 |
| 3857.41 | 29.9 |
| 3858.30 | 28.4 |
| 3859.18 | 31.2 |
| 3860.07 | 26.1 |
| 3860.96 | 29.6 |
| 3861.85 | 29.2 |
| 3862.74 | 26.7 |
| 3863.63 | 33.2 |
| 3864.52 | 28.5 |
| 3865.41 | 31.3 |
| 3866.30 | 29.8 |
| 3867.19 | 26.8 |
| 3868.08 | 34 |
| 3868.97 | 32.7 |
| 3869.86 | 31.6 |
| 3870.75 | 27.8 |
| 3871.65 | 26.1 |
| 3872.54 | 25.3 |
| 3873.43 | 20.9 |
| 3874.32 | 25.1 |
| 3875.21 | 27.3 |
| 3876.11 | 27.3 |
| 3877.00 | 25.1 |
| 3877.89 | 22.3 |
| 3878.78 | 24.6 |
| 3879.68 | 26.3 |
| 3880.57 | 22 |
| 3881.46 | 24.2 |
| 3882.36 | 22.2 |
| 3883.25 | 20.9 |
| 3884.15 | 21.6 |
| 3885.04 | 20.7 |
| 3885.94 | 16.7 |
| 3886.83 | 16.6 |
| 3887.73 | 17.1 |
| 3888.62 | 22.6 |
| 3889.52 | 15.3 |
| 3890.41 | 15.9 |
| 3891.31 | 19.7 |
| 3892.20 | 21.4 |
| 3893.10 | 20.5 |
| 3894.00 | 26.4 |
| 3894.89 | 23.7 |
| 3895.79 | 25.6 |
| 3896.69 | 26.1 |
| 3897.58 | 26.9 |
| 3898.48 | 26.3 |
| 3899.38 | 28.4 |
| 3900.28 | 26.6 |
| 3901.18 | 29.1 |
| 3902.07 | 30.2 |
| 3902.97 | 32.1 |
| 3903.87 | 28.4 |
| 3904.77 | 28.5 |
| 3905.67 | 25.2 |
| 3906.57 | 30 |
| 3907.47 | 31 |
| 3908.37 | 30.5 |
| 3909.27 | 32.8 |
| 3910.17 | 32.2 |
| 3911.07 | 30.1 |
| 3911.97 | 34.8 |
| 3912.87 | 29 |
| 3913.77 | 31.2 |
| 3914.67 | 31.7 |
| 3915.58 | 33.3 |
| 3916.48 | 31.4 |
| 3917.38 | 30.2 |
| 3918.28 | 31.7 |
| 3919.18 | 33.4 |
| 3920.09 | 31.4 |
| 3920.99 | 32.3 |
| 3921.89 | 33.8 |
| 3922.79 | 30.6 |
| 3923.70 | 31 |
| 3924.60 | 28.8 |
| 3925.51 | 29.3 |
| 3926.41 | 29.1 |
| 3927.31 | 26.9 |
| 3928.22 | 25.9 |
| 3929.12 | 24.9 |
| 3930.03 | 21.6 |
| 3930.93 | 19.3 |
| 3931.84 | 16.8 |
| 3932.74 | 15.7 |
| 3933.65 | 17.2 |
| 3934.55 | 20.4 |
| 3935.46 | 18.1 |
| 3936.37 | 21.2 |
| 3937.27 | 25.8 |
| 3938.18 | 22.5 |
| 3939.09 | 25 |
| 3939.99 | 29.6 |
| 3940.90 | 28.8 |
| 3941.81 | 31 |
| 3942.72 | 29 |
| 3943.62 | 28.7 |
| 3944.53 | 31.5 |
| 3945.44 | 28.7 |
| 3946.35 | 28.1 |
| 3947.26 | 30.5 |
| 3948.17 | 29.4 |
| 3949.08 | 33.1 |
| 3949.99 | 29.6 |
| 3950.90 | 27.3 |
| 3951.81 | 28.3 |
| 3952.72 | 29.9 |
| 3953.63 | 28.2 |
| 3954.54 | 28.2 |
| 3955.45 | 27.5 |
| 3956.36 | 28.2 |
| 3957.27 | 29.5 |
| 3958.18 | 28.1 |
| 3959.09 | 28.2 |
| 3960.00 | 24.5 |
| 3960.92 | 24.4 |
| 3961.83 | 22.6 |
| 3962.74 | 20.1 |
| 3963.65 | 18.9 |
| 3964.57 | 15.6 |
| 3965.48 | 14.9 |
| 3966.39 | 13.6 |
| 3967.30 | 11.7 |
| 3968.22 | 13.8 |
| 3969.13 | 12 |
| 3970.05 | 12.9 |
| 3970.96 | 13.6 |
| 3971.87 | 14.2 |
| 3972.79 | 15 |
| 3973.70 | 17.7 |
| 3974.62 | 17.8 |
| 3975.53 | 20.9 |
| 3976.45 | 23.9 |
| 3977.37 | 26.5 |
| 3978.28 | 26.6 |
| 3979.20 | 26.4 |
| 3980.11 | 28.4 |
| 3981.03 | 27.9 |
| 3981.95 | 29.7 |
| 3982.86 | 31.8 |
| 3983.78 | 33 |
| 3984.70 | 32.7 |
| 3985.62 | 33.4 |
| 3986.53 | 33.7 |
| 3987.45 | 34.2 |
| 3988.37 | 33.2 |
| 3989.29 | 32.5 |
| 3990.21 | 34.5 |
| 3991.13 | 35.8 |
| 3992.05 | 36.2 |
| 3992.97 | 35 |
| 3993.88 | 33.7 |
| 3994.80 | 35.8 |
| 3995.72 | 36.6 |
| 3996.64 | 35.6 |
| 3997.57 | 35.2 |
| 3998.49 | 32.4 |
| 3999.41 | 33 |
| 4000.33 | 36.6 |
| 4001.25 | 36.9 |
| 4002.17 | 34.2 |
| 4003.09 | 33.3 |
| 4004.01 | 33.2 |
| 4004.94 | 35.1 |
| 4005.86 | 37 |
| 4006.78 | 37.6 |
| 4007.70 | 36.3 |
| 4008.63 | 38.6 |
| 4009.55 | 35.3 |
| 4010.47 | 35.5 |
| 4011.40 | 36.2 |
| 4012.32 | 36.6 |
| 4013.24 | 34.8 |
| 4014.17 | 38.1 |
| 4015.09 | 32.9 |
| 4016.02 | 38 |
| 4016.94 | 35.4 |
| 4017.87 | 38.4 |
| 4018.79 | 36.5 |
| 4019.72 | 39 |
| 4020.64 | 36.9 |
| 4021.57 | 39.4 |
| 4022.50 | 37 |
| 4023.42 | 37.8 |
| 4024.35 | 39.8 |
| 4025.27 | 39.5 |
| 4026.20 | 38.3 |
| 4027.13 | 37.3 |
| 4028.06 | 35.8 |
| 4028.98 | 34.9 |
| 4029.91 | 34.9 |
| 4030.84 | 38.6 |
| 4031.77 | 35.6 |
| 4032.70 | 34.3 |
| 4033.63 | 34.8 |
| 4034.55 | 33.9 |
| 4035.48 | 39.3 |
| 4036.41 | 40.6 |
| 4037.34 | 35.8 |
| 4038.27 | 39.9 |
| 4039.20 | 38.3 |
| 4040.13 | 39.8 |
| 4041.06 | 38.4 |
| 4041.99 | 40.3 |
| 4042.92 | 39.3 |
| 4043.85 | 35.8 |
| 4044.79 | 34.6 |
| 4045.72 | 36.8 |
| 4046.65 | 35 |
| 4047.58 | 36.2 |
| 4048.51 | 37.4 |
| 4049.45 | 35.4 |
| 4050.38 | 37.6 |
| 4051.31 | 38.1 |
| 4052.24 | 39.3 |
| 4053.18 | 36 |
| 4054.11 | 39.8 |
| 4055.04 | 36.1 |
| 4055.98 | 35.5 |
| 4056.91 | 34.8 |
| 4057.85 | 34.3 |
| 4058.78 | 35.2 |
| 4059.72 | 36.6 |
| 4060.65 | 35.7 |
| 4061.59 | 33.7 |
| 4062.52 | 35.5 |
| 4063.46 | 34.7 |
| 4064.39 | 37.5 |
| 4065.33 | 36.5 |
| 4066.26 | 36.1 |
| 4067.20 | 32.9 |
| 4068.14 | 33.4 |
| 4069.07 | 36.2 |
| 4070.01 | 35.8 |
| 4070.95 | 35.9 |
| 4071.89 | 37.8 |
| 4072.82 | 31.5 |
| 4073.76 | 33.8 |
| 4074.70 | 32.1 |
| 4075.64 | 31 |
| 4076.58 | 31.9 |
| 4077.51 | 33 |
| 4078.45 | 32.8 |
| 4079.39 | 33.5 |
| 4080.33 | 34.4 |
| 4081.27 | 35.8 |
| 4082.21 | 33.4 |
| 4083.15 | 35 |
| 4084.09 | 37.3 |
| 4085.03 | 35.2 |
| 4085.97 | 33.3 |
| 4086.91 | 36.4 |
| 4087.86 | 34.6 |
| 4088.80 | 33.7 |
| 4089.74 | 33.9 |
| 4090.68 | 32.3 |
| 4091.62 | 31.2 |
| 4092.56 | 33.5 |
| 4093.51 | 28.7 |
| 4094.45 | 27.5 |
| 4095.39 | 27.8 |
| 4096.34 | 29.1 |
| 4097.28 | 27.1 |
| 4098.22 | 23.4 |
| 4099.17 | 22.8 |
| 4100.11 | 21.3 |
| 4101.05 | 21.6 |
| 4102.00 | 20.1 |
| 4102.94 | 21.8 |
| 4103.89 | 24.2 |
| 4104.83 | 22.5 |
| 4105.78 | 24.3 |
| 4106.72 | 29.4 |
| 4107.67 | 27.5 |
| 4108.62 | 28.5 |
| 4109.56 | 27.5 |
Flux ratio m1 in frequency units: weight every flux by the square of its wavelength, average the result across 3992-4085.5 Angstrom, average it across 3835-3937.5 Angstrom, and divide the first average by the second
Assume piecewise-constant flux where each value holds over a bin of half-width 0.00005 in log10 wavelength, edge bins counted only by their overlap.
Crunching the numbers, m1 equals 1.5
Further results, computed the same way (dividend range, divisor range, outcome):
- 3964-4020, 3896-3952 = 1.11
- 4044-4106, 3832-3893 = 1.51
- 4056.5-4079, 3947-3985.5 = 1.53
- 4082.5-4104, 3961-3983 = 1.57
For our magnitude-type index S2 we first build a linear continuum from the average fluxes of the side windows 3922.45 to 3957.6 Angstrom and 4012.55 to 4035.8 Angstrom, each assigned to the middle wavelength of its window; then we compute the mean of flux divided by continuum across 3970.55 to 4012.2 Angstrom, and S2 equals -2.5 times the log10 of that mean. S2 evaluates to 0.059 mag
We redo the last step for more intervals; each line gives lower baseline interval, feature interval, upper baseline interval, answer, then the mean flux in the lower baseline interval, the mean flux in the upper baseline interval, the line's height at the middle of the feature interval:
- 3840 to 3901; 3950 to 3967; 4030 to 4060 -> 0.267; 25.4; 36.9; 31.2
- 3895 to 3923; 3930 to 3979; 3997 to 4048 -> 0.375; 30.1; 36.6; 32.7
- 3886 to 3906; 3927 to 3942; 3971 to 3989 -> 0.107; 24.1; 26.4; 25.2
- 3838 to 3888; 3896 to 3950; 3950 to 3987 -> -0.148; 25.6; 23.6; 24.5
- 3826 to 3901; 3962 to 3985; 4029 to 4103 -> 0.384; 23.9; 34.1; 29.4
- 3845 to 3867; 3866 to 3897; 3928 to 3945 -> 0.138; 28.3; 23.8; 26.9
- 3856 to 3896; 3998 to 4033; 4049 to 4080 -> -0.121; 25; 35.2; 32.5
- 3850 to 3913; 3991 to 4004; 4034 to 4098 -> -0.101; 26.5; 35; 31.8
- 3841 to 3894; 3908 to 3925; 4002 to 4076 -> -0.112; 25.4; 36.4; 28.5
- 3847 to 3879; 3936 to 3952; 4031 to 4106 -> 0.073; 28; 33.6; 30.2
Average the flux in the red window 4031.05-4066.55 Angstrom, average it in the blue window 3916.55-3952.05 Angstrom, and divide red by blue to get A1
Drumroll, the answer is 1.4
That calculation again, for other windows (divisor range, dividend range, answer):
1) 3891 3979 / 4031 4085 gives 1.40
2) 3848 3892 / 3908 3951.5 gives 1.09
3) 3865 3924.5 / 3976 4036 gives 1.29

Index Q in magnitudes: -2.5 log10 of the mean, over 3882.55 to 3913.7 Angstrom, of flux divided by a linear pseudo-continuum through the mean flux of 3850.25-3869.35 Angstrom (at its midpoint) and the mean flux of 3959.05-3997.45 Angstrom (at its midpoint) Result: 0.11 mag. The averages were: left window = 29.4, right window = 25.5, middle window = 25.4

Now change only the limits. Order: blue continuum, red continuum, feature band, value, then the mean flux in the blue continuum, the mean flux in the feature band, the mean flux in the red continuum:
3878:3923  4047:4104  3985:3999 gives -0.15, 26.6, 34.5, 33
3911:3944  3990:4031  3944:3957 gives 0.02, 27.3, 29.2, 36.2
